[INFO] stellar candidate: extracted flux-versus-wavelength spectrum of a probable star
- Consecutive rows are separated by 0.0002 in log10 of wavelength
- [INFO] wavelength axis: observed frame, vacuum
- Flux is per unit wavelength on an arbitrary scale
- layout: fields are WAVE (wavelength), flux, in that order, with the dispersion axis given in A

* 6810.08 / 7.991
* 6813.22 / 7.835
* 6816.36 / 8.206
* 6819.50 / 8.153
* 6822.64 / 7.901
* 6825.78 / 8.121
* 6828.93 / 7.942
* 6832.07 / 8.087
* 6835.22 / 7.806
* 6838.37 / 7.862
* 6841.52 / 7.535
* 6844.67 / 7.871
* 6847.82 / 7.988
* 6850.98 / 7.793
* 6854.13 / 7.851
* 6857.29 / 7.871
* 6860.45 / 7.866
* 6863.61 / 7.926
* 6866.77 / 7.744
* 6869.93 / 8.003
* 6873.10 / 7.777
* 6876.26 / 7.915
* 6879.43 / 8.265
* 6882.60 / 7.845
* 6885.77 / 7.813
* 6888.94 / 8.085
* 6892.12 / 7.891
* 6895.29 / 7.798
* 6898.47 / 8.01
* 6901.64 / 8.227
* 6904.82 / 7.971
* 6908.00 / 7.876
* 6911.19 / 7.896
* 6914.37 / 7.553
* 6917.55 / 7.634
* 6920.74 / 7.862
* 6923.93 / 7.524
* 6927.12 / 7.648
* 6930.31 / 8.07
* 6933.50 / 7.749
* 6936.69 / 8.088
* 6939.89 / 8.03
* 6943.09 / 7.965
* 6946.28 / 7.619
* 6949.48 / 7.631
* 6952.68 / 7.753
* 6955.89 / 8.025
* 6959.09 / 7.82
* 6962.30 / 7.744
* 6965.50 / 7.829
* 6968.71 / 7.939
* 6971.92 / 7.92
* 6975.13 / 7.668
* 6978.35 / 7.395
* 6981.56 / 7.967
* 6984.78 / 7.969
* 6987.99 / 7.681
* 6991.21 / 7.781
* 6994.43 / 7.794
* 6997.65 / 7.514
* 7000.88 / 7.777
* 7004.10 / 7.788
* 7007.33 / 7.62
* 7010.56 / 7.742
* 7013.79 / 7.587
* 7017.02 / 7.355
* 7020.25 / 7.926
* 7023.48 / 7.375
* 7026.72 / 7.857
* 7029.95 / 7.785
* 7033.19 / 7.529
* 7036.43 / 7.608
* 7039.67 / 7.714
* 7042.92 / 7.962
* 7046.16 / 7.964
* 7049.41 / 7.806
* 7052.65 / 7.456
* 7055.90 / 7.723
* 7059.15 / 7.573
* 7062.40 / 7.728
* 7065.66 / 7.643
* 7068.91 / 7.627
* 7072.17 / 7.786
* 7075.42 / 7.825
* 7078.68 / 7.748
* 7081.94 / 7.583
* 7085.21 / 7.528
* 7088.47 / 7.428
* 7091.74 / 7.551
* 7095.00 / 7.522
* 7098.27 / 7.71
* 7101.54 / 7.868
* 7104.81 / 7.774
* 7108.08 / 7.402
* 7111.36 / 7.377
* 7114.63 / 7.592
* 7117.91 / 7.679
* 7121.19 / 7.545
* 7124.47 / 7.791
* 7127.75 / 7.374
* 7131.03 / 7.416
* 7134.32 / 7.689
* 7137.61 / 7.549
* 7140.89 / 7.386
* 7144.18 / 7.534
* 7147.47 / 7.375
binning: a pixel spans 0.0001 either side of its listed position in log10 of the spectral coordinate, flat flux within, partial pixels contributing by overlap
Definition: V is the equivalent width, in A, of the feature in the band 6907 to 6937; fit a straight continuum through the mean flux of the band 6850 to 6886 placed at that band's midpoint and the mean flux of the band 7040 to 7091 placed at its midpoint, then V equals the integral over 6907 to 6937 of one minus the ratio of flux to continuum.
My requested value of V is 0.2 A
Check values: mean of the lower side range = 7.89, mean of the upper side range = 7.69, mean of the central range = 7.78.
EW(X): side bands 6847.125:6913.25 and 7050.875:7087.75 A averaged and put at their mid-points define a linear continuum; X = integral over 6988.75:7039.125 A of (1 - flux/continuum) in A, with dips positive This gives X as 0.4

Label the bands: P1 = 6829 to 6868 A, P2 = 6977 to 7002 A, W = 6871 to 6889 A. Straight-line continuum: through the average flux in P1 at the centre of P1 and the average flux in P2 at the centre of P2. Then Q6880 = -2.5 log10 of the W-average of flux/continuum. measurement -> -0.02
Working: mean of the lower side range 7.85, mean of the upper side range 7.74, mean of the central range 7.94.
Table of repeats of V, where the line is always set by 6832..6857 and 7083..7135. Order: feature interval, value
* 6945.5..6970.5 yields -0.3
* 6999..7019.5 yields 0.0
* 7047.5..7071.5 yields -0.1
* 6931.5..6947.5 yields -0.3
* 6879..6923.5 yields -0.6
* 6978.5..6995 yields -0.2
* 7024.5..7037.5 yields -0.1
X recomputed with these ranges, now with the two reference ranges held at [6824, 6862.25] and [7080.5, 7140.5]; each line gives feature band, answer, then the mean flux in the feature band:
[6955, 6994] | -0.4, 7.81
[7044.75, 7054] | -0.1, 7.75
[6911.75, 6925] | 0.2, 7.67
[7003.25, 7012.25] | 0.0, 7.7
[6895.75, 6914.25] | -0.3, 7.95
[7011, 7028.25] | 0.1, 7.63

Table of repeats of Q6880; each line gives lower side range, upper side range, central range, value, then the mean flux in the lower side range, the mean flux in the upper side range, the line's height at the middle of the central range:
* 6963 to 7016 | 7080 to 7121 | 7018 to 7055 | -0.01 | 7.74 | 7.58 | 7.68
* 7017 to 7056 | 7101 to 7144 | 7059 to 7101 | 0.00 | 7.71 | 7.56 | 7.64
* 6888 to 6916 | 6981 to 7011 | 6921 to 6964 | 0.00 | 7.92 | 7.76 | 7.85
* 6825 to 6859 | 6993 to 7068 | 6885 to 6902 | -0.02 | 7.88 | 7.69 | 7.83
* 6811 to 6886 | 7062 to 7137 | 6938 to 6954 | 0.00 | 7.92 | 7.61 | 7.8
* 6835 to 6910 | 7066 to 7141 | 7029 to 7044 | 0.00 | 7.9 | 7.6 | 7.69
